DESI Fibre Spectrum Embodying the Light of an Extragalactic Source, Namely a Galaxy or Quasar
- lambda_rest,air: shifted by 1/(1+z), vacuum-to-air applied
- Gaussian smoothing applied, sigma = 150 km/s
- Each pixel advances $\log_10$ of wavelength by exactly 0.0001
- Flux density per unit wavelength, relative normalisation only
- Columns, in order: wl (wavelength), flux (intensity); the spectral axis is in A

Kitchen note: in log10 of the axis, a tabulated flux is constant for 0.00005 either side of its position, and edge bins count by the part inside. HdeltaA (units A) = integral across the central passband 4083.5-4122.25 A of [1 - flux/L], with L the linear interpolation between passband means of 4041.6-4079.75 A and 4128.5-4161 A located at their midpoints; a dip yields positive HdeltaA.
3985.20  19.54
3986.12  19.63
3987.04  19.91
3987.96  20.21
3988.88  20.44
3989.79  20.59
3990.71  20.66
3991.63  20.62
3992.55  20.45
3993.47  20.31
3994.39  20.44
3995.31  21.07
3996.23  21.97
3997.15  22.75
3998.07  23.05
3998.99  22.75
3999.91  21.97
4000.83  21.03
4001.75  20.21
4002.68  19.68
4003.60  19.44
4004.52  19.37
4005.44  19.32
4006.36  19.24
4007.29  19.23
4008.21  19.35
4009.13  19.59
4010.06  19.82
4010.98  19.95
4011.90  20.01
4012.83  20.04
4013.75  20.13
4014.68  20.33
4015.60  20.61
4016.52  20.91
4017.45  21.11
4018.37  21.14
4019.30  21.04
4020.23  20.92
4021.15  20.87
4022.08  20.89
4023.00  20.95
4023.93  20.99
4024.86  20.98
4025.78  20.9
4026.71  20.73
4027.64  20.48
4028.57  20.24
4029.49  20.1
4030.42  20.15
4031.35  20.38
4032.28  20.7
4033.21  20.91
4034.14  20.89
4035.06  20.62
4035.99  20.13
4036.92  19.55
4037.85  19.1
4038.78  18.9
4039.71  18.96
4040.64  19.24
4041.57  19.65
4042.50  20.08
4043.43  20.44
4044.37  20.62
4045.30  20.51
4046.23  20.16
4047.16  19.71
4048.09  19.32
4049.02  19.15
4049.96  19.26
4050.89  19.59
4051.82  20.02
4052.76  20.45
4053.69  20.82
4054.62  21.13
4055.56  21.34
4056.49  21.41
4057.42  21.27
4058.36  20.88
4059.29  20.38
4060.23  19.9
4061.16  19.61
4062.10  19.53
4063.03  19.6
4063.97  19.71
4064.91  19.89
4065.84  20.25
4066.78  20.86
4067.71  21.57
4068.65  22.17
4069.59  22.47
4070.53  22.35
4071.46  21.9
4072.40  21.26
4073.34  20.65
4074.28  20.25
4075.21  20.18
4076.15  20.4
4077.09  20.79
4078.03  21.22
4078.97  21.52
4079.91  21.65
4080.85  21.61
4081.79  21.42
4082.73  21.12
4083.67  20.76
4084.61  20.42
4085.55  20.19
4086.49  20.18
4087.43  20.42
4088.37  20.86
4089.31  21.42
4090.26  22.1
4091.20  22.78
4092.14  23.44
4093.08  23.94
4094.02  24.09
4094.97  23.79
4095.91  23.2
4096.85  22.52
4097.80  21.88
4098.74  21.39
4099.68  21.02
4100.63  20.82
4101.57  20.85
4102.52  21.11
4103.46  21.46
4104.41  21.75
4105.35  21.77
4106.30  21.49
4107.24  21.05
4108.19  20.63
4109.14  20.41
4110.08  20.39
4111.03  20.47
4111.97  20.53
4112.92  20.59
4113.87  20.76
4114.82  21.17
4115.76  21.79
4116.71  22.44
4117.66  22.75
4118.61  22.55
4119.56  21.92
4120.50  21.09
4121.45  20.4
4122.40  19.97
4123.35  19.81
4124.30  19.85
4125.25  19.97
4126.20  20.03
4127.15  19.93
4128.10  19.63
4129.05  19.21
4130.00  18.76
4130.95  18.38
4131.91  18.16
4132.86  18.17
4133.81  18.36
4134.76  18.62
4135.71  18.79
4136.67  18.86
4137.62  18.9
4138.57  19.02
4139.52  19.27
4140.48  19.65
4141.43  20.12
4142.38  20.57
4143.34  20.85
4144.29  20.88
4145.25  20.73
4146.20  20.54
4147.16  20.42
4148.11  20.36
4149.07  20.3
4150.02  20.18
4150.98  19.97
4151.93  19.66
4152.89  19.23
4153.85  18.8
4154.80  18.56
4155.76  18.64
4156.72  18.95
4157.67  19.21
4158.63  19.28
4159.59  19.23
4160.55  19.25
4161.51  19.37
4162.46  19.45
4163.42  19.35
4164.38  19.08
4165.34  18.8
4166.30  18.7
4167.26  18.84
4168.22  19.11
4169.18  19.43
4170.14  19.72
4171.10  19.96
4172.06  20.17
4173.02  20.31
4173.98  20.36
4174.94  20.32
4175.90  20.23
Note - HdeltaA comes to -3.0 A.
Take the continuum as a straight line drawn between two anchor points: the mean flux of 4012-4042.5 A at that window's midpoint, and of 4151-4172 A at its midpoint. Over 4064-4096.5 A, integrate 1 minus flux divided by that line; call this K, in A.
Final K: -2.6 A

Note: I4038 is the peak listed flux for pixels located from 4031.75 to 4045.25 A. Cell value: 20.91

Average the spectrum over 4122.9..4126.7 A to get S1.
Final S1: 19.9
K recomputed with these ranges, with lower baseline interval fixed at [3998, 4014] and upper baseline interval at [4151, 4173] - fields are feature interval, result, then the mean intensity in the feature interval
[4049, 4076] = -1.1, 20.6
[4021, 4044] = -0.3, 20.3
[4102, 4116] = -1.0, 21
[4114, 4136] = -0.7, 20.1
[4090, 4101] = -1.7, 22.6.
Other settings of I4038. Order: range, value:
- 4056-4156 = 24.09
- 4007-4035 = 21.14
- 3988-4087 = 23.05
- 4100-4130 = 22.75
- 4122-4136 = 20.03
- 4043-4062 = 21.41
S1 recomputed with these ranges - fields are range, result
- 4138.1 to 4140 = 19.1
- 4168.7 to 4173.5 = 19.9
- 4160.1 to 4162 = 19.4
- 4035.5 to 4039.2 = 19.4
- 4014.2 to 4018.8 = 20.8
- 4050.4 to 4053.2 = 20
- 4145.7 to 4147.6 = 20.5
